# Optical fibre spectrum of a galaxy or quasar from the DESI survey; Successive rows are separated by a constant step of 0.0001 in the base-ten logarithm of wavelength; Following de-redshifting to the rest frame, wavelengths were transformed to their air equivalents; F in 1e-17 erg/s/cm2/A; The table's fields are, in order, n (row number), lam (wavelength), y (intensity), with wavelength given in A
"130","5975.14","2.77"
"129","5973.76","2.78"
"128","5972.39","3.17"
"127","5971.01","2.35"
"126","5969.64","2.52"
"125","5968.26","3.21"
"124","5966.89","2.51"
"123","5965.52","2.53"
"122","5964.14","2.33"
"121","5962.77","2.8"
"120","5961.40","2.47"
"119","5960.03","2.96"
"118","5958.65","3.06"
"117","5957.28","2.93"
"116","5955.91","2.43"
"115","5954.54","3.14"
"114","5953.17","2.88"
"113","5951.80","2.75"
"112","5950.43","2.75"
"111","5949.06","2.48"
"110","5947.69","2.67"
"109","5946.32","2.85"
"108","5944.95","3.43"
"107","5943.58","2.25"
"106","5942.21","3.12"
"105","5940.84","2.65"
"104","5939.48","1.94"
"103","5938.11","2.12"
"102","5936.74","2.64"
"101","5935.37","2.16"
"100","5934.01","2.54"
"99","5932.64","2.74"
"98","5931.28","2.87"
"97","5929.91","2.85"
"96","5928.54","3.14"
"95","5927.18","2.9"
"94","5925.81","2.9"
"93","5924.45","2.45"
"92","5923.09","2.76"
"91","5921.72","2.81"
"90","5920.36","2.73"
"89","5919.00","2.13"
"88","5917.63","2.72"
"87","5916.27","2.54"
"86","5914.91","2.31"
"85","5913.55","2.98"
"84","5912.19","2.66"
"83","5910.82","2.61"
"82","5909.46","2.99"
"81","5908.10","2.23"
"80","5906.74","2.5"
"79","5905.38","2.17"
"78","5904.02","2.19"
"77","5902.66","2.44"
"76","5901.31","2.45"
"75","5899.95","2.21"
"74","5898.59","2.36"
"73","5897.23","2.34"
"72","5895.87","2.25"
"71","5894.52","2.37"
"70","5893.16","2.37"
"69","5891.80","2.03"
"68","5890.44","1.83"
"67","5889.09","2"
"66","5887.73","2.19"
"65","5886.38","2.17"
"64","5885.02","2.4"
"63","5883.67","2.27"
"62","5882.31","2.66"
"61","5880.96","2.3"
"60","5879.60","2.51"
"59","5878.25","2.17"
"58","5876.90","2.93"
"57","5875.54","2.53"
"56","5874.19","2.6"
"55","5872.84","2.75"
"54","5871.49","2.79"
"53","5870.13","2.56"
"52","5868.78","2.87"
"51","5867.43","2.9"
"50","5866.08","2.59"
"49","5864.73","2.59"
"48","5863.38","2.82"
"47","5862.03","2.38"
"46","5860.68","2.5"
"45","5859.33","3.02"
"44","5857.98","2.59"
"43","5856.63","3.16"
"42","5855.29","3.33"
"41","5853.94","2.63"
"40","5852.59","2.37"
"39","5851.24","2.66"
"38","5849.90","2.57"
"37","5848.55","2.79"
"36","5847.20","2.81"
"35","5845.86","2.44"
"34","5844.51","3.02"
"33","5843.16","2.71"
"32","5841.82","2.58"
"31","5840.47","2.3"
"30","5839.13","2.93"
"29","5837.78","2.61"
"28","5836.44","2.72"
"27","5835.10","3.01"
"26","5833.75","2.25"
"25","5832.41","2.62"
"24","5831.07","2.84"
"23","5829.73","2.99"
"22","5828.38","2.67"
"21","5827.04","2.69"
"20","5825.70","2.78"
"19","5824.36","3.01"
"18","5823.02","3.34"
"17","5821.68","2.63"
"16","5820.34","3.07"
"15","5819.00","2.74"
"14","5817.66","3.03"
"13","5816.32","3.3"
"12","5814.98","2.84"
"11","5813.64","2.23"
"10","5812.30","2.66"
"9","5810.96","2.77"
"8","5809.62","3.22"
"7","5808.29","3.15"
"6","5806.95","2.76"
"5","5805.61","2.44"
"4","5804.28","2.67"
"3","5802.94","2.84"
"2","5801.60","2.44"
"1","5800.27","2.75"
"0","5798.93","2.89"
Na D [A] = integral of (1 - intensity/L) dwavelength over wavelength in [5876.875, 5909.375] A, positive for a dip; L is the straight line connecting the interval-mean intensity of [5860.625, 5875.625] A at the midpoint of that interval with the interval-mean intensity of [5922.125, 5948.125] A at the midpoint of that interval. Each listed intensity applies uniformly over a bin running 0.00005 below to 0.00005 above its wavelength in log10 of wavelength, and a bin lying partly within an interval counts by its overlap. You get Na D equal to 4.5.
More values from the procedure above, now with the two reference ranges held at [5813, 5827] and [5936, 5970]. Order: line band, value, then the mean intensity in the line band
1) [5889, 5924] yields 4.2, 2.43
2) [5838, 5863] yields 1.2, 2.71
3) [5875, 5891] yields 2.7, 2.33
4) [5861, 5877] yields 0.8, 2.68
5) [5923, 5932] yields -0.4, 2.84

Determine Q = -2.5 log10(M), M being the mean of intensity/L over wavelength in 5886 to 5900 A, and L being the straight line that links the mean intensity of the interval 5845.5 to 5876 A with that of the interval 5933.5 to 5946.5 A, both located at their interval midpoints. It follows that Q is 0.21 mag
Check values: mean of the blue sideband 2.71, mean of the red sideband 2.56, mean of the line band 2.19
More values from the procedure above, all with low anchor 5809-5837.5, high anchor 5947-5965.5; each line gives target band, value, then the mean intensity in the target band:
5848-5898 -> 0.11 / 2.53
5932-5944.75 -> 0.10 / 2.5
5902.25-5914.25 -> 0.10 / 2.53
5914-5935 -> 0.03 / 2.69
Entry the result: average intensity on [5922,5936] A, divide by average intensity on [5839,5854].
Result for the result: 1.04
